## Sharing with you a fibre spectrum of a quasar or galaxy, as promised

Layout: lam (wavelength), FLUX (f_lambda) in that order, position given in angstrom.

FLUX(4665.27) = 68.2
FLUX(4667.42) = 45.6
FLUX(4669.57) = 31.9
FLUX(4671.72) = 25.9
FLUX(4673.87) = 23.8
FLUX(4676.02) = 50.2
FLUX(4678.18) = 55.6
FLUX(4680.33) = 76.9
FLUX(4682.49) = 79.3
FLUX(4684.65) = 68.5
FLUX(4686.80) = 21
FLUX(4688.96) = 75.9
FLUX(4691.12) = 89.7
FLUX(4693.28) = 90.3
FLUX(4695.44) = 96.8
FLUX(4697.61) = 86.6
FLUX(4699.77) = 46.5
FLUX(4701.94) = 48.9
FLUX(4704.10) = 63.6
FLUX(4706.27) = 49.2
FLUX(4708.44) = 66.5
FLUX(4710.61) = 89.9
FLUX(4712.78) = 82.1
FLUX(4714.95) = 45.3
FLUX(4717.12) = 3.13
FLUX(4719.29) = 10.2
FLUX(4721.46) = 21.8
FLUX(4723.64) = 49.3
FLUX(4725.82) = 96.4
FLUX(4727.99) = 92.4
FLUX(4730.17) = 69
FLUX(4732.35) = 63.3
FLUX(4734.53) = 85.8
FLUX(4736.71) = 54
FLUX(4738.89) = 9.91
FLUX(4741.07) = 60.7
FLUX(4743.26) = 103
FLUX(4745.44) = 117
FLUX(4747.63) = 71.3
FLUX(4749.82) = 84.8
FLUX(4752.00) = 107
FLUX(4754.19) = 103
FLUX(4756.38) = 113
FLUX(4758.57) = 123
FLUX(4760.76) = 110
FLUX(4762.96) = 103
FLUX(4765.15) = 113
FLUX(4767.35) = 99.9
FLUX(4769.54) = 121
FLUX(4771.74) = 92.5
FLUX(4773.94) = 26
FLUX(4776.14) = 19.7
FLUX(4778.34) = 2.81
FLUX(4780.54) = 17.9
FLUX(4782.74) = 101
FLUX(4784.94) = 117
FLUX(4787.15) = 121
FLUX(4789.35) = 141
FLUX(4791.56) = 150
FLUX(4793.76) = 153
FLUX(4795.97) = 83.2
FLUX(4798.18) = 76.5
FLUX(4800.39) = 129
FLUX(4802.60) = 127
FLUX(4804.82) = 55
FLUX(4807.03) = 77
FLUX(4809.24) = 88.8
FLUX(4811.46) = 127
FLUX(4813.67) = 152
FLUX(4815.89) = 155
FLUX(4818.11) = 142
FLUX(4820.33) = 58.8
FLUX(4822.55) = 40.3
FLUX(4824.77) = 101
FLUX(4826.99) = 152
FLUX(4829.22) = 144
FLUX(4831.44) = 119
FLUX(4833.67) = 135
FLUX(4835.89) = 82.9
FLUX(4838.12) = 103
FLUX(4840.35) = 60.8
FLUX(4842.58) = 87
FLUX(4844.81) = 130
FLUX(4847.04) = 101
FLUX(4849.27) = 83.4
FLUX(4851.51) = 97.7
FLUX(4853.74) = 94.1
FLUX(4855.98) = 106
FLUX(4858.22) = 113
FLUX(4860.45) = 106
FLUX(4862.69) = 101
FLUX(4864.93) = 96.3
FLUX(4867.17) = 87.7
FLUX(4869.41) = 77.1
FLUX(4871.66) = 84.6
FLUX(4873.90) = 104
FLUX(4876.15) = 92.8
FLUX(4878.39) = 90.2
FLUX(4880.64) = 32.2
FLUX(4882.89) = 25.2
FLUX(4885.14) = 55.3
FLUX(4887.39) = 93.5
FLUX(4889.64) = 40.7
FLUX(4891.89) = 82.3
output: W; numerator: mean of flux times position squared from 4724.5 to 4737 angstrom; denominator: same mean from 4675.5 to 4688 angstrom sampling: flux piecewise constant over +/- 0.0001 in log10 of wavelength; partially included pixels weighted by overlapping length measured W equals 1.34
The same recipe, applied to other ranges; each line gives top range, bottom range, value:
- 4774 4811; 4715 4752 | 1.47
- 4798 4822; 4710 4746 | 1.83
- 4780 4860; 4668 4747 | 1.83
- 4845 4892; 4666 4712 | 1.49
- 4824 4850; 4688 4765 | 1.53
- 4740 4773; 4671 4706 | 1.66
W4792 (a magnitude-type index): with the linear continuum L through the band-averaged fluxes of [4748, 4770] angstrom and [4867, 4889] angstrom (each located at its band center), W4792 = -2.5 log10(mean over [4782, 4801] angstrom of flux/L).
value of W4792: -0.22 mag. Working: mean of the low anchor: 106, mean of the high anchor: 72.9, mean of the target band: 119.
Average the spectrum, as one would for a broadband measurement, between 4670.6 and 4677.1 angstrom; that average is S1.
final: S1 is 33.3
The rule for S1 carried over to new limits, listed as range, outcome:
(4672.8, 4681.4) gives 51.6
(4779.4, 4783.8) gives 58.6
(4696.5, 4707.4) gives 59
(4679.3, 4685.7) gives 74.8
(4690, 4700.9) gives 81.8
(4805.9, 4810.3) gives 82.8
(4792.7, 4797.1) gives 117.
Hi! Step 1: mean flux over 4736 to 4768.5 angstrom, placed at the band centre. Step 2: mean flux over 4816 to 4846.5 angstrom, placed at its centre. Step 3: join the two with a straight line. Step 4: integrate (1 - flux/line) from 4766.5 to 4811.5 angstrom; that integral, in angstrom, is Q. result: 3.58 angstrom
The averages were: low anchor 92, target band 90.9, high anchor 106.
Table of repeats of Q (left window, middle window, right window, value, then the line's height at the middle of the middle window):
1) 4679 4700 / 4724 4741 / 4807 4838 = 3.99 angstrom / 86.8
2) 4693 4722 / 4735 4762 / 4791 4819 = -1.80 angstrom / 81.7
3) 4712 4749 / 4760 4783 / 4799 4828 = 2.92 angstrom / 84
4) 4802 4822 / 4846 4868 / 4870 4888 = -4.15 angstrom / 83.2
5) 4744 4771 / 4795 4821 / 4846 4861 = -1.12 angstrom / 102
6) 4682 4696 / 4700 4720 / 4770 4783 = 4.55 angstrom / 66.3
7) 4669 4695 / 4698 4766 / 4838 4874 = -2.44 angstrom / 69.5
